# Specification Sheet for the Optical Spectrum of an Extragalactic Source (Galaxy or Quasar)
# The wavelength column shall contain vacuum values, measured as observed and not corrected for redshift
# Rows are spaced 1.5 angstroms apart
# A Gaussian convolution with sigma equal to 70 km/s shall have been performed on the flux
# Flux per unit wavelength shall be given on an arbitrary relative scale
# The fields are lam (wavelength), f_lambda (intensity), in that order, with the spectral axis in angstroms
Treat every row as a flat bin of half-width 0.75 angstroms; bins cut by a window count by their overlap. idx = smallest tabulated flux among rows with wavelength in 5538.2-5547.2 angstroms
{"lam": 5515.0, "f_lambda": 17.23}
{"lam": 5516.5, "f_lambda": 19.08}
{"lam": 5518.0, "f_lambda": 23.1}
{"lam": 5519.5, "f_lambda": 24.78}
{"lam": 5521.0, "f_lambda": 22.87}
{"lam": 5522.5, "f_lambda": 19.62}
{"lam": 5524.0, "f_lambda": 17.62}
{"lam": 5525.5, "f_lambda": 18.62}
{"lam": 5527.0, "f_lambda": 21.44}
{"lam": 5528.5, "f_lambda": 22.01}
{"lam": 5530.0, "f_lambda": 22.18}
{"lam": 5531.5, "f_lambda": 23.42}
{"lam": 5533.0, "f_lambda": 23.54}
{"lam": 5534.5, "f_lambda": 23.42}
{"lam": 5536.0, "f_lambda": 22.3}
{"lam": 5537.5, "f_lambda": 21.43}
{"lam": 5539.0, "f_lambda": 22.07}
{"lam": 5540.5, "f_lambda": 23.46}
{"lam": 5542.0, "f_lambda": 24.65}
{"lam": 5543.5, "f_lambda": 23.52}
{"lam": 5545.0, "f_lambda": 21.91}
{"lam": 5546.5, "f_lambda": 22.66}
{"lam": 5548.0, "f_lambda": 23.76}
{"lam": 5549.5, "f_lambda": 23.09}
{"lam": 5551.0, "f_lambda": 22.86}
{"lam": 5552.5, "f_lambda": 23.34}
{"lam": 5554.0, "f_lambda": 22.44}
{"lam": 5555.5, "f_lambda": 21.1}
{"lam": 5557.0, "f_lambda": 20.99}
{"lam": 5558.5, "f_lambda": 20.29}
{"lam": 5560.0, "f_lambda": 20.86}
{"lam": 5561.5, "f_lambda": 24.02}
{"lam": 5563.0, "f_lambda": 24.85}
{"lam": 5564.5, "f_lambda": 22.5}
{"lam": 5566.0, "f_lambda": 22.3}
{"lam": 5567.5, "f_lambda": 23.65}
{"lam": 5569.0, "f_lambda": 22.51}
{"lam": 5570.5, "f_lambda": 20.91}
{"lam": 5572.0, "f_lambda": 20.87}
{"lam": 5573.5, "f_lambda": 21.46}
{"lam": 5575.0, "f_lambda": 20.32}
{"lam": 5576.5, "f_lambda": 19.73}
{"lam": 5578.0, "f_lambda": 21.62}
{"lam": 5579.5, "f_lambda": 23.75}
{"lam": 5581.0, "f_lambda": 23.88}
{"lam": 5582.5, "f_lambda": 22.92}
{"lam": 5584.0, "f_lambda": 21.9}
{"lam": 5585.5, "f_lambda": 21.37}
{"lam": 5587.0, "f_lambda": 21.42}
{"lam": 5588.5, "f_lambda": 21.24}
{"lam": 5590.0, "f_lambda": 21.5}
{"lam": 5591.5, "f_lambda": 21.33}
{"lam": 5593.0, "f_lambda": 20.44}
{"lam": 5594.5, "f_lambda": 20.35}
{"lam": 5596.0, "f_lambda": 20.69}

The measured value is 21.91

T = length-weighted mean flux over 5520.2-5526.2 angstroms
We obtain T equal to 19.7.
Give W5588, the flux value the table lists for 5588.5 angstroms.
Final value 21.24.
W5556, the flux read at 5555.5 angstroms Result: 21.1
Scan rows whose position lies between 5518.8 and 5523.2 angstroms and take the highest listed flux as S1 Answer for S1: 24.78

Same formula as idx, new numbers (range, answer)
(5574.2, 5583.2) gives 19.73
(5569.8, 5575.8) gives 20.32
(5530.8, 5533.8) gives 23.42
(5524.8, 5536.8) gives 18.62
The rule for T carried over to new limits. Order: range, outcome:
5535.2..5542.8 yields 22.8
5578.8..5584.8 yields 23.1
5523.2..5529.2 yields 19.9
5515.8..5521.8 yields 22.5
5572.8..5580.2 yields 21.4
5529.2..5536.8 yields 23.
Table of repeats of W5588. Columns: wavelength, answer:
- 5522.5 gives 19.62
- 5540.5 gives 23.46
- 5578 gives 21.62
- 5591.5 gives 21.33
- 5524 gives 17.62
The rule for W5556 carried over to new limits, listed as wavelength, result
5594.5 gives 20.35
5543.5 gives 23.52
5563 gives 24.85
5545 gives 21.91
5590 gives 21.5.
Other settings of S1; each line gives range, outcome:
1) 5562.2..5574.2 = 24.85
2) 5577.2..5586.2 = 23.88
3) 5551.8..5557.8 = 23.34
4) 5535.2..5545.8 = 24.65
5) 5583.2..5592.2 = 21.9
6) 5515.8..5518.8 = 23.1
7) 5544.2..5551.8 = 23.76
